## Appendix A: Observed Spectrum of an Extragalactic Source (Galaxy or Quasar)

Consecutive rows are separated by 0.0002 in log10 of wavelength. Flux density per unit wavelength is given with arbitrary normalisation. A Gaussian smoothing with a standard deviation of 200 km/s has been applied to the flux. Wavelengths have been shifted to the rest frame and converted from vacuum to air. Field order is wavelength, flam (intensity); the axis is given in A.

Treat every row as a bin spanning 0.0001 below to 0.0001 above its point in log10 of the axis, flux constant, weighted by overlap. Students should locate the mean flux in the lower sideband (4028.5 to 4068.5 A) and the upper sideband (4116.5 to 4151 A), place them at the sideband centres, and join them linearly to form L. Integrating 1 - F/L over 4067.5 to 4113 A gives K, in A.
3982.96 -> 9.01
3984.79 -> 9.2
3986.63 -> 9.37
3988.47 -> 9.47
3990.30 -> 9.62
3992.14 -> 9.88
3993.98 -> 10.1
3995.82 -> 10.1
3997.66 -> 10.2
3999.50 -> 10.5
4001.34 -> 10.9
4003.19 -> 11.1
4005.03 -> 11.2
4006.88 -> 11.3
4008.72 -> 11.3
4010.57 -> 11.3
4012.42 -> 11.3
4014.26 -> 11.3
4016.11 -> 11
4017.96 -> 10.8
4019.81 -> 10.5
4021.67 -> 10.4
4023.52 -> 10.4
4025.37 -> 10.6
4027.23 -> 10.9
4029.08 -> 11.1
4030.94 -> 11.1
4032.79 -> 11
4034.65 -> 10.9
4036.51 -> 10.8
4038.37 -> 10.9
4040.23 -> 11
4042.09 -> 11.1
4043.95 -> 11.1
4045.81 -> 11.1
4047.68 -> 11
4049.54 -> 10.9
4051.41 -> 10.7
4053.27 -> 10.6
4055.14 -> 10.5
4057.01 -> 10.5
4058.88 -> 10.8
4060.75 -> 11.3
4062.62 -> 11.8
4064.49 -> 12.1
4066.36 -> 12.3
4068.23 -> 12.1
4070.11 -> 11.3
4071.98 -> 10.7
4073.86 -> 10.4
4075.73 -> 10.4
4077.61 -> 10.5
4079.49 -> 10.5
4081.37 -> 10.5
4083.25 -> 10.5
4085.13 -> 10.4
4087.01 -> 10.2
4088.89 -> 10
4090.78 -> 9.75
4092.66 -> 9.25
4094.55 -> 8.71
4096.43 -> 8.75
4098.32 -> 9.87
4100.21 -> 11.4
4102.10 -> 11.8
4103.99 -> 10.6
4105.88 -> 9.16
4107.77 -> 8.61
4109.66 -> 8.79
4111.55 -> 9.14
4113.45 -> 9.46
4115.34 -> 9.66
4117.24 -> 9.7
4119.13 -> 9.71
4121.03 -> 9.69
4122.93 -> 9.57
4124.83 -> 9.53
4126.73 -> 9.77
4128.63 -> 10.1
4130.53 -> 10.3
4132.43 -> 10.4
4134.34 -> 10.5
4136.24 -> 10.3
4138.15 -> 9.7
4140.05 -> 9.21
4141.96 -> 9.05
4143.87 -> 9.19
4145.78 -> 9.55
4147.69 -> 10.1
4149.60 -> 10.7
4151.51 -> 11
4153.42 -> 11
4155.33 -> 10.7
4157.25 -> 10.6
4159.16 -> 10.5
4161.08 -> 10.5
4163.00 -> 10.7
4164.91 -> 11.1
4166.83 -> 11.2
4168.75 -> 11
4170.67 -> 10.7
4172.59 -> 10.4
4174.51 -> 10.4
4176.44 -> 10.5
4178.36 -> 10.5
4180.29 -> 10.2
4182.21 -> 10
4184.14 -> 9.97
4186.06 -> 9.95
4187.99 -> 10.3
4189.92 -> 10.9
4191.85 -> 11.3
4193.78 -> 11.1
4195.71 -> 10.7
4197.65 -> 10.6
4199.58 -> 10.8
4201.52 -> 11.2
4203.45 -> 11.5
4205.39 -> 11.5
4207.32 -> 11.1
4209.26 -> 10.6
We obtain 1.64 A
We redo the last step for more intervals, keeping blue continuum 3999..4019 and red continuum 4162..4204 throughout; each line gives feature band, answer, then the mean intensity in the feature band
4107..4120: 1.8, 9.31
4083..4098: 1.7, 9.67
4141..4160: 0.9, 10.2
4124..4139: 1.0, 10.1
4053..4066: -0.2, 11.2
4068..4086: 0.4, 10.7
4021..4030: 0.3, 10.7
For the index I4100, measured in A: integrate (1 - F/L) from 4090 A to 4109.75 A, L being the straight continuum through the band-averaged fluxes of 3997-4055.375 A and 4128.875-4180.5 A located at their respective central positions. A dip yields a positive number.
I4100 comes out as 1.6 A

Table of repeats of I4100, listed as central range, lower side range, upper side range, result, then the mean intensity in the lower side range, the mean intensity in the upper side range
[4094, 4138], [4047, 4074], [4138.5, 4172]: 3.7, 11.2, 10.4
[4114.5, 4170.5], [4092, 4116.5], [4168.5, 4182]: -0.5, 9.63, 10.5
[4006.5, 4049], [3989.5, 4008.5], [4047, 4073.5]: -0.5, 10.5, 11.2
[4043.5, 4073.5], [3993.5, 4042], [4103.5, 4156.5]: -1.9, 10.9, 9.83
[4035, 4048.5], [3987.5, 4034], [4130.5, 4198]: -0.5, 10.7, 10.4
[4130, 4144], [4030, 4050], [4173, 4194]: 1.0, 11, 10.4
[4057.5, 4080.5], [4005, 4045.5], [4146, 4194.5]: -0.7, 11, 10.6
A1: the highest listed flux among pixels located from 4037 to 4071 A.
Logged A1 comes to 12.3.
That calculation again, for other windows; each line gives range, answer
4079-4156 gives 11.8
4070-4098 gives 11.3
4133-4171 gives 11.2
